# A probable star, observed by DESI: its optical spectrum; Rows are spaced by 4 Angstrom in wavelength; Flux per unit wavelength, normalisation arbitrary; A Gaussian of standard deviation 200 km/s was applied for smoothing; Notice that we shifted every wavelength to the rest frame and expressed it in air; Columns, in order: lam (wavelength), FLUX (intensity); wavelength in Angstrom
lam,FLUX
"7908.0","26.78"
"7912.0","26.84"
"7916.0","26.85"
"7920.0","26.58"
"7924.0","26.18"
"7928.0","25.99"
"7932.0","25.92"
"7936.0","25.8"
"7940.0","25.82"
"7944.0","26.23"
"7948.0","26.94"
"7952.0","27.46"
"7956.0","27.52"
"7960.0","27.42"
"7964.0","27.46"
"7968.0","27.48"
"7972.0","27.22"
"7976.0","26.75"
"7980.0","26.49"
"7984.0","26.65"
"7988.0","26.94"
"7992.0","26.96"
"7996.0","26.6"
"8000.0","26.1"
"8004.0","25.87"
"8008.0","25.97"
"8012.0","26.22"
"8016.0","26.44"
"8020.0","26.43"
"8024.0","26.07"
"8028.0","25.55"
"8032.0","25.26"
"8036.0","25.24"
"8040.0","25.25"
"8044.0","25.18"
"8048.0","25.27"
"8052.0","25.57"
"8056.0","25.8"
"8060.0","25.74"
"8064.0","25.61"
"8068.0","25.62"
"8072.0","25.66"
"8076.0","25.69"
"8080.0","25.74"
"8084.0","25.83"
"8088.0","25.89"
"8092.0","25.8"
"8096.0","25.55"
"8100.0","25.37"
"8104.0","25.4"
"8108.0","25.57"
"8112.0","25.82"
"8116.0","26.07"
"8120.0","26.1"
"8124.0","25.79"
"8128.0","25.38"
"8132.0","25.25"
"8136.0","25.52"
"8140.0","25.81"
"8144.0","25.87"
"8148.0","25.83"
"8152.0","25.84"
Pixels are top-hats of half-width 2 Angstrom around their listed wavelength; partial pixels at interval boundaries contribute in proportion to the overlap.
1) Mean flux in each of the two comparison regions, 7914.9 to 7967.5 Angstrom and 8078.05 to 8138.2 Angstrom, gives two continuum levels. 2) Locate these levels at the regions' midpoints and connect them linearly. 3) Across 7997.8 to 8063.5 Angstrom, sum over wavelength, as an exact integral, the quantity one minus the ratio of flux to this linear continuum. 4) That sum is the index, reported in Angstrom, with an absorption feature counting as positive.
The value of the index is 1.0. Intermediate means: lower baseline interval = 26.6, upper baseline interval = 25.7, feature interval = 25.7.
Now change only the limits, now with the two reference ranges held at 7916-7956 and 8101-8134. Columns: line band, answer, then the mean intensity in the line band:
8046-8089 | 0.3 Angstrom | 25.7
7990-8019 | -0.2 Angstrom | 26.3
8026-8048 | 0.6 Angstrom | 25.3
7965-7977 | -0.4 Angstrom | 27.2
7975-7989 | -0.2 Angstrom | 26.7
